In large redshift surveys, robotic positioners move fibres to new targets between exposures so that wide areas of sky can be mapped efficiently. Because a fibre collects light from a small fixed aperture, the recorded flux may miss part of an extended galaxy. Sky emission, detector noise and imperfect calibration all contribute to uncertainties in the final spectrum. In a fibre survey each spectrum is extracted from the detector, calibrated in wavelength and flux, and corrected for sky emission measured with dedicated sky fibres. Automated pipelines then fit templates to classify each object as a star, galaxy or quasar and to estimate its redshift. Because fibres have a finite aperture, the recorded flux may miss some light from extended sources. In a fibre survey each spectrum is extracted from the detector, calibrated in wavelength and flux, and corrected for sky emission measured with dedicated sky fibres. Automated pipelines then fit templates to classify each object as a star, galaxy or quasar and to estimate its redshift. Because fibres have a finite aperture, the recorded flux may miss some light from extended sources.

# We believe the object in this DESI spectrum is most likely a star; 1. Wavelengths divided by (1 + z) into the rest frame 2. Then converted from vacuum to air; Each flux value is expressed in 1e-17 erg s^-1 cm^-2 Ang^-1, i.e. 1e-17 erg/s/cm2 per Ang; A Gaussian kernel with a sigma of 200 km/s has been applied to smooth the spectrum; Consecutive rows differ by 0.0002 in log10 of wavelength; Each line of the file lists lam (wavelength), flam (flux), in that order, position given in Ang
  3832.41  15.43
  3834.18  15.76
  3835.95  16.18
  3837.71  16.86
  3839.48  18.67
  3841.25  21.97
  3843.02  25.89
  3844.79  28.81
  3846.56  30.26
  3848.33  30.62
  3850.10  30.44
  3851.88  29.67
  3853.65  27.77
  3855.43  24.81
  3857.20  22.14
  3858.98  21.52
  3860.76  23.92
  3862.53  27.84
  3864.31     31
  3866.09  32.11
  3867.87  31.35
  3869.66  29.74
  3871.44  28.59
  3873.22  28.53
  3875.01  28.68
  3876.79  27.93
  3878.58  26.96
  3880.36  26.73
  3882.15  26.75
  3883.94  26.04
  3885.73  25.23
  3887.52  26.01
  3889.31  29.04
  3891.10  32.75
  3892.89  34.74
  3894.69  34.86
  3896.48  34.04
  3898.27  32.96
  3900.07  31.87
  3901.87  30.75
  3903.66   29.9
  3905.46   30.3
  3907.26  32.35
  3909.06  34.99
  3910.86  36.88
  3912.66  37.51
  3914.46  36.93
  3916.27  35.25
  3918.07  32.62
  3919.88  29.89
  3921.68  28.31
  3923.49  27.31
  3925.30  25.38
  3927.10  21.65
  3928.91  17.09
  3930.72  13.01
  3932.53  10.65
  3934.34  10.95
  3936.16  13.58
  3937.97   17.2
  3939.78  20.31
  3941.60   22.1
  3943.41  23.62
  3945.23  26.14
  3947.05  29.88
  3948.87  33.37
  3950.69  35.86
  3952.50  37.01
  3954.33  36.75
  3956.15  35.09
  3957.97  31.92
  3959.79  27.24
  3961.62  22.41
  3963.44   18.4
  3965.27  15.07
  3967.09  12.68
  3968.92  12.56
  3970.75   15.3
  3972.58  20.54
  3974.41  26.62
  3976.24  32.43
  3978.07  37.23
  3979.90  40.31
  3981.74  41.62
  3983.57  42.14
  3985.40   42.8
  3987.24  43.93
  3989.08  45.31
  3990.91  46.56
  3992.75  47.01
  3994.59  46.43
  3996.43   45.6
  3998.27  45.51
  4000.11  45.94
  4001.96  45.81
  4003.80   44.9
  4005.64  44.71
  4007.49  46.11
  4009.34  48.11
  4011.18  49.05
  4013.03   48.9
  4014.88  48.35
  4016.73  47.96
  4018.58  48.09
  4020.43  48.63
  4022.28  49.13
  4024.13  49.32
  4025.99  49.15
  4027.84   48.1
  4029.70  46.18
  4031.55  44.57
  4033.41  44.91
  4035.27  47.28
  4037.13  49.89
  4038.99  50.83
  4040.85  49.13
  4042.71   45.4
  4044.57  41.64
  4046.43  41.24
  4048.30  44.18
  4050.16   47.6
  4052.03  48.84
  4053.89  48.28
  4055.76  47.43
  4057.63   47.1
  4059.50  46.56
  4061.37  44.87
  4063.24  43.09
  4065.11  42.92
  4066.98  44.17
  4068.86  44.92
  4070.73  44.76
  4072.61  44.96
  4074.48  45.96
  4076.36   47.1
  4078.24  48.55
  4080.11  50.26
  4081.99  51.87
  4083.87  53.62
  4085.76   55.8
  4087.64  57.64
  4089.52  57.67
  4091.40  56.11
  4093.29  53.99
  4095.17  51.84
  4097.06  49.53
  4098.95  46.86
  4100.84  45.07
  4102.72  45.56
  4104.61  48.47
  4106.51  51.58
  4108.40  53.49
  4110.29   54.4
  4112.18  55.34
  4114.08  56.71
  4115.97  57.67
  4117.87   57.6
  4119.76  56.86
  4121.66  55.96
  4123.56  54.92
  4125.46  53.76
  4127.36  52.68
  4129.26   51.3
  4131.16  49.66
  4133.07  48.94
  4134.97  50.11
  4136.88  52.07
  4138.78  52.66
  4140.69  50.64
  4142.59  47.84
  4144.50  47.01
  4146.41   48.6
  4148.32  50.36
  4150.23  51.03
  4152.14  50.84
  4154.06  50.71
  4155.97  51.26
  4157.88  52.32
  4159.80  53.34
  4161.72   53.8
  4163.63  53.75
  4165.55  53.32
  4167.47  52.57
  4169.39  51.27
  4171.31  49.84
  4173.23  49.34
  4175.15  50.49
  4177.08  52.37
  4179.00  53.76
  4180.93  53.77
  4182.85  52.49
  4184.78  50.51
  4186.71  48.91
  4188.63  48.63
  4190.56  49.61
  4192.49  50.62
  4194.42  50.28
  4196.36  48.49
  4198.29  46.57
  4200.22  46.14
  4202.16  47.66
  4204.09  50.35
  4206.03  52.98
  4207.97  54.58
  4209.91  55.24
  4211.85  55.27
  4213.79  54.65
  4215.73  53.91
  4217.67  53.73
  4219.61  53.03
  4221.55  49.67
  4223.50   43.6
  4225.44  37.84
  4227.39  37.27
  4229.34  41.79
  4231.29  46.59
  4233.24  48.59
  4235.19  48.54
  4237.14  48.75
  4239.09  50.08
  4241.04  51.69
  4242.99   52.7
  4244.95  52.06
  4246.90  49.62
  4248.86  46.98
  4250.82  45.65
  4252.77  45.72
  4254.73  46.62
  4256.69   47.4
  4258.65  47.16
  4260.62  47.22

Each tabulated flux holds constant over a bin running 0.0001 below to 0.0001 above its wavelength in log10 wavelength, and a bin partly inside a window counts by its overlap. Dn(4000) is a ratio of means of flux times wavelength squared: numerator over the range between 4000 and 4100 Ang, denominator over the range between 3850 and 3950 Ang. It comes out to 1.88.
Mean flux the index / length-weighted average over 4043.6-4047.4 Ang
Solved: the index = 41.5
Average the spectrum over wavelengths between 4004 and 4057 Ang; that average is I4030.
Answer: 47.2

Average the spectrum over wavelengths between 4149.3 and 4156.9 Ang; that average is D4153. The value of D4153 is 50.9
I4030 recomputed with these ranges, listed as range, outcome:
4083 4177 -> 52.2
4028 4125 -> 49.5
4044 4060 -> 45.9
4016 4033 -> 47.8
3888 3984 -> 27.8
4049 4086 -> 47.3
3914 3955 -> 25.2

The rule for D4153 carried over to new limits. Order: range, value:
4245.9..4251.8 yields 47.5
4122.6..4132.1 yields 52.5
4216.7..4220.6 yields 53.5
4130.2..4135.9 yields 49.6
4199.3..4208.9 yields 50.3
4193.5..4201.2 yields 47.8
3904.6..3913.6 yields 34.4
